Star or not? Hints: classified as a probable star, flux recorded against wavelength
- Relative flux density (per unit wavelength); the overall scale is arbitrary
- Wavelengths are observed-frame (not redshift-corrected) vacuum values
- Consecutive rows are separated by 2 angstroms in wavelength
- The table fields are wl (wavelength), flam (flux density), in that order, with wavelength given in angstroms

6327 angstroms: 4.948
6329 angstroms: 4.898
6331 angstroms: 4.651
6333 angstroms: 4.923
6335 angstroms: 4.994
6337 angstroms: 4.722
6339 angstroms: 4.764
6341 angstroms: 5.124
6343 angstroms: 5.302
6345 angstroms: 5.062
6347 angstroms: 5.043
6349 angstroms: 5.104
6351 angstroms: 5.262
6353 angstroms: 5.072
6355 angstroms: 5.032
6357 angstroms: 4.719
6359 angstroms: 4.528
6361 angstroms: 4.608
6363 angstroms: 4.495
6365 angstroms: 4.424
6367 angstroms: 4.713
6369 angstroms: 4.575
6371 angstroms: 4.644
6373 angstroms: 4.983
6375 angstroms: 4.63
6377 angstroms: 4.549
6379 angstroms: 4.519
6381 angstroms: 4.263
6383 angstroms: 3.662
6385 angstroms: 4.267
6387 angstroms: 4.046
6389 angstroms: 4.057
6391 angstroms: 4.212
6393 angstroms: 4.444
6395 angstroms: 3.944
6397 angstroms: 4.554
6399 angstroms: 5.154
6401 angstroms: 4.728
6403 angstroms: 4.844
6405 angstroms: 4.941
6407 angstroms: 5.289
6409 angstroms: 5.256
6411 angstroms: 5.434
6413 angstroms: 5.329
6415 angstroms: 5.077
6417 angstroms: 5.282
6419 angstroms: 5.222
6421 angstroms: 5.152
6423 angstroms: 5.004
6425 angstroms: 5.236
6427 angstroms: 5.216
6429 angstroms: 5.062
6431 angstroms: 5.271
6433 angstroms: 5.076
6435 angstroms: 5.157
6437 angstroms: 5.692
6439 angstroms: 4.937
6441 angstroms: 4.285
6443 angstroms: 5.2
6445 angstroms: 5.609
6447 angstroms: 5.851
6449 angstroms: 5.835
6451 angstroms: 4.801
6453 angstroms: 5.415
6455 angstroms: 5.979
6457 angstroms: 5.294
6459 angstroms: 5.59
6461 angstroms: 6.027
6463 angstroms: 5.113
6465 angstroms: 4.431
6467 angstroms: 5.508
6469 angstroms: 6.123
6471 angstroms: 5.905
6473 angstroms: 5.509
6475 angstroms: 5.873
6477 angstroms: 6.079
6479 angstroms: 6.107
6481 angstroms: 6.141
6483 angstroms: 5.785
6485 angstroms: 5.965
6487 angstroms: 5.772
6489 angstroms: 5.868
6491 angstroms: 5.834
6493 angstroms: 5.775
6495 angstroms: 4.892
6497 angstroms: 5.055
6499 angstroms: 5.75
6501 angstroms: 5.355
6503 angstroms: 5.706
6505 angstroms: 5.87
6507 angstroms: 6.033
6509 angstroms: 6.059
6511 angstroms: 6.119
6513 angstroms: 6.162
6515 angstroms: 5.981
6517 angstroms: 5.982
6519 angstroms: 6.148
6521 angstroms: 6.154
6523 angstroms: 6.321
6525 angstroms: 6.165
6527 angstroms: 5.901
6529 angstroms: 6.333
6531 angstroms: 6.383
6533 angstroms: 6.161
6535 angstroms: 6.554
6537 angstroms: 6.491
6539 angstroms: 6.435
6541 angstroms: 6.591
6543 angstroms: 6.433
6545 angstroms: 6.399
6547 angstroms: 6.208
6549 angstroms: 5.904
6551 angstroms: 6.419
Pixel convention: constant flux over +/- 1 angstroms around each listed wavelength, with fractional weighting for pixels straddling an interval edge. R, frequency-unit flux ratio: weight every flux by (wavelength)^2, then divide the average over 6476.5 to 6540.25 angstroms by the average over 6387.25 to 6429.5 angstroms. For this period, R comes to 1.3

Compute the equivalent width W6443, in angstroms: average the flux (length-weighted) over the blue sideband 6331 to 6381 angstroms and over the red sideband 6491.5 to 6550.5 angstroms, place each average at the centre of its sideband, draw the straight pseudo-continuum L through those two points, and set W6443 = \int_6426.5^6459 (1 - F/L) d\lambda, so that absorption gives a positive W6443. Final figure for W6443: 0.94 angstroms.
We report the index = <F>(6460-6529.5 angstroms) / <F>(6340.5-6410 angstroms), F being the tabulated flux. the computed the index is 1.2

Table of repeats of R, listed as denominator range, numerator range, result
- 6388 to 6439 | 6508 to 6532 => 1.27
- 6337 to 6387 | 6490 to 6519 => 1.28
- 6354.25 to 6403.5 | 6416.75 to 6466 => 1.19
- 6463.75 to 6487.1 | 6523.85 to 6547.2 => 1.12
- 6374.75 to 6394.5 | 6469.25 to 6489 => 1.43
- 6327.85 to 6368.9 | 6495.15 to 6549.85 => 1.32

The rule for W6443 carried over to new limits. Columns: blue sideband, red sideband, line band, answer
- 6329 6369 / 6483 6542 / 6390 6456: 3.3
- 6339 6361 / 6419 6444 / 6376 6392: 2.7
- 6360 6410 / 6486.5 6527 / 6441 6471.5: -0.9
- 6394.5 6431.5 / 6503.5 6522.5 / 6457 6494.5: -0.2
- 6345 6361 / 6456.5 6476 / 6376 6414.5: 4.2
